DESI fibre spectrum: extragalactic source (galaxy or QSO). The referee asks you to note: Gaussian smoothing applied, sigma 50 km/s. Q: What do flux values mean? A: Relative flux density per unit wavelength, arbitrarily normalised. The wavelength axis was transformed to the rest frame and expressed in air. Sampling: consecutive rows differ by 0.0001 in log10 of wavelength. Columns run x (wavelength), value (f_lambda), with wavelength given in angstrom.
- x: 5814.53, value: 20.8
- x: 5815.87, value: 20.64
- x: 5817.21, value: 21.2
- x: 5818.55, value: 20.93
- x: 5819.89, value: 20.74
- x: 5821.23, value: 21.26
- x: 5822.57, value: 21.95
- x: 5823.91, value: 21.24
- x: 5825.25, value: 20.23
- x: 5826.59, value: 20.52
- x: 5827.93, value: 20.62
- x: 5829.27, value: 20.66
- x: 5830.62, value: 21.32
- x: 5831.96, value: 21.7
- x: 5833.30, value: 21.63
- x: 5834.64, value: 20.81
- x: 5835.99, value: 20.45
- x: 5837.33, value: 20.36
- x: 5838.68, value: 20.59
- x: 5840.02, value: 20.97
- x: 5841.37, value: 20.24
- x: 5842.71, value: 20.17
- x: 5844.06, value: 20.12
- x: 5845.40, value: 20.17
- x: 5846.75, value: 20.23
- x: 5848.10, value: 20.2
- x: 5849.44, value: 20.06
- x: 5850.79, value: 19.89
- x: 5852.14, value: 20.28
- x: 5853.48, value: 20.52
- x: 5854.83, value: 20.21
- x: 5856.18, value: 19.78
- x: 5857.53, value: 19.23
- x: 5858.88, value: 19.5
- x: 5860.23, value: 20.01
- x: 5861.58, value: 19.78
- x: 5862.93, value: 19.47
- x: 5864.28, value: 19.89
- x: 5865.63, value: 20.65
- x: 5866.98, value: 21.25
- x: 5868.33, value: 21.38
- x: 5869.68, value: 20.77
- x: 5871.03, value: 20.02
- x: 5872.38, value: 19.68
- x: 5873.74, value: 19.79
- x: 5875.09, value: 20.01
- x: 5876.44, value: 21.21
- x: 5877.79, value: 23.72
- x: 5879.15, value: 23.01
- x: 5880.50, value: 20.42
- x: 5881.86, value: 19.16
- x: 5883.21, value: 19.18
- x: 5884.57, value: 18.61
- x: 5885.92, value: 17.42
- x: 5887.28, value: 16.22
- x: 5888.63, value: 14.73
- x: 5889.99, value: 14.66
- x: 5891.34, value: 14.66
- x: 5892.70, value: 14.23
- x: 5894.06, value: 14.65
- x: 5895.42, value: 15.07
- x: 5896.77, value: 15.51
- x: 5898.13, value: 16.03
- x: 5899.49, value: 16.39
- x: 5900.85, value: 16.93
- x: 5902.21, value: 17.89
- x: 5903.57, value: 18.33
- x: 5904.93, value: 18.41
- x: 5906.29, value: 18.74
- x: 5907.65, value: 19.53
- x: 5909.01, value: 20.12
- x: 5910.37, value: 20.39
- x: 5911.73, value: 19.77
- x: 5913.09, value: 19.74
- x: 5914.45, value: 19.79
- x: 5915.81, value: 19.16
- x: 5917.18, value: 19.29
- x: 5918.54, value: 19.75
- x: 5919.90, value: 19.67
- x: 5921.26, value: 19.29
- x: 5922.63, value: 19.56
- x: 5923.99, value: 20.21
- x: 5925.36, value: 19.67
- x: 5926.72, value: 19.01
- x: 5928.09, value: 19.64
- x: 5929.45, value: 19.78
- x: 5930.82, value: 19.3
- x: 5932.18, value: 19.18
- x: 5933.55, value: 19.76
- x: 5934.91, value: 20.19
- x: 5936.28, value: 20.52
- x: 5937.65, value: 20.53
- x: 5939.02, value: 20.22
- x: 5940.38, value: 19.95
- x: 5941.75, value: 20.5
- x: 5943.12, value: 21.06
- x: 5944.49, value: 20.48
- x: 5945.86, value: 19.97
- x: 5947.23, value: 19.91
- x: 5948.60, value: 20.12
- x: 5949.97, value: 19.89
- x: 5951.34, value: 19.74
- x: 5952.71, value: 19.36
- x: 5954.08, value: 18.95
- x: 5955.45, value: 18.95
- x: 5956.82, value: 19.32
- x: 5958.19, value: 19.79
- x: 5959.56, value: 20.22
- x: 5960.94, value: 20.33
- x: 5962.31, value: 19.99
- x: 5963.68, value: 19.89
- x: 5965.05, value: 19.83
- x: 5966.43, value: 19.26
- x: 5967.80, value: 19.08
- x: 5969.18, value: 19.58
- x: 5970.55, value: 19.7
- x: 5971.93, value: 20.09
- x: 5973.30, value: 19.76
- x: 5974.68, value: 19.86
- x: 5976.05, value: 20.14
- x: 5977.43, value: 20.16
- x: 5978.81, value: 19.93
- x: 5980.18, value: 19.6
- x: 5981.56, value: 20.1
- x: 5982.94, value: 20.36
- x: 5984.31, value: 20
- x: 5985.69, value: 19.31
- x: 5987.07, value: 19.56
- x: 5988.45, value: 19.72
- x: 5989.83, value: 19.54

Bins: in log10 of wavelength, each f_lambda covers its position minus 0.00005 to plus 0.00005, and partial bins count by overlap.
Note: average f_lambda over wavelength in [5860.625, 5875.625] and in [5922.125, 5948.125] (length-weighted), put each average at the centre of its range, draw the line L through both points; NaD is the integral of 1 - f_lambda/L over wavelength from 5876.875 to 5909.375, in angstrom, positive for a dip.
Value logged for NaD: 4.0 angstrom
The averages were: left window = 20.2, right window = 20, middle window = 17.6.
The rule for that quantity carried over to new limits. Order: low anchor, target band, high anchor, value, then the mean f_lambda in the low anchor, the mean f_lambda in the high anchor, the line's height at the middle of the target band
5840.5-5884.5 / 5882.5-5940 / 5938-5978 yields 4.82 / 20.3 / 19.9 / 20.1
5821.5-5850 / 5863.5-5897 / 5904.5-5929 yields 2.35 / 20.7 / 19.6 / 20.1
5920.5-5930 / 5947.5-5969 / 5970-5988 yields 0.13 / 19.6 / 19.9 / 19.8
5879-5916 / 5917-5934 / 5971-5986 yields -0.97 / 17.7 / 20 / 18.5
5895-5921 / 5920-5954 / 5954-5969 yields -1.38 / 18.5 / 19.6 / 19.1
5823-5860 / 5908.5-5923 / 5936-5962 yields 0.32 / 20.4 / 20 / 20.1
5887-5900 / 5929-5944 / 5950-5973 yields -1.75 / 15.2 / 19.6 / 18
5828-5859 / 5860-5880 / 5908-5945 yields -0.48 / 20.4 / 19.9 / 20.2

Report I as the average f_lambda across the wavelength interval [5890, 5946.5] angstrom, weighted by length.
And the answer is 18.8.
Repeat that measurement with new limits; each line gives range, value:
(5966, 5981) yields 19.8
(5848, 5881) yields 20.4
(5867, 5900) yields 18.3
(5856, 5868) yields 20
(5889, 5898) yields 14.9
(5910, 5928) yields 19.6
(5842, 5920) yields 19.1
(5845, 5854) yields 20.2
